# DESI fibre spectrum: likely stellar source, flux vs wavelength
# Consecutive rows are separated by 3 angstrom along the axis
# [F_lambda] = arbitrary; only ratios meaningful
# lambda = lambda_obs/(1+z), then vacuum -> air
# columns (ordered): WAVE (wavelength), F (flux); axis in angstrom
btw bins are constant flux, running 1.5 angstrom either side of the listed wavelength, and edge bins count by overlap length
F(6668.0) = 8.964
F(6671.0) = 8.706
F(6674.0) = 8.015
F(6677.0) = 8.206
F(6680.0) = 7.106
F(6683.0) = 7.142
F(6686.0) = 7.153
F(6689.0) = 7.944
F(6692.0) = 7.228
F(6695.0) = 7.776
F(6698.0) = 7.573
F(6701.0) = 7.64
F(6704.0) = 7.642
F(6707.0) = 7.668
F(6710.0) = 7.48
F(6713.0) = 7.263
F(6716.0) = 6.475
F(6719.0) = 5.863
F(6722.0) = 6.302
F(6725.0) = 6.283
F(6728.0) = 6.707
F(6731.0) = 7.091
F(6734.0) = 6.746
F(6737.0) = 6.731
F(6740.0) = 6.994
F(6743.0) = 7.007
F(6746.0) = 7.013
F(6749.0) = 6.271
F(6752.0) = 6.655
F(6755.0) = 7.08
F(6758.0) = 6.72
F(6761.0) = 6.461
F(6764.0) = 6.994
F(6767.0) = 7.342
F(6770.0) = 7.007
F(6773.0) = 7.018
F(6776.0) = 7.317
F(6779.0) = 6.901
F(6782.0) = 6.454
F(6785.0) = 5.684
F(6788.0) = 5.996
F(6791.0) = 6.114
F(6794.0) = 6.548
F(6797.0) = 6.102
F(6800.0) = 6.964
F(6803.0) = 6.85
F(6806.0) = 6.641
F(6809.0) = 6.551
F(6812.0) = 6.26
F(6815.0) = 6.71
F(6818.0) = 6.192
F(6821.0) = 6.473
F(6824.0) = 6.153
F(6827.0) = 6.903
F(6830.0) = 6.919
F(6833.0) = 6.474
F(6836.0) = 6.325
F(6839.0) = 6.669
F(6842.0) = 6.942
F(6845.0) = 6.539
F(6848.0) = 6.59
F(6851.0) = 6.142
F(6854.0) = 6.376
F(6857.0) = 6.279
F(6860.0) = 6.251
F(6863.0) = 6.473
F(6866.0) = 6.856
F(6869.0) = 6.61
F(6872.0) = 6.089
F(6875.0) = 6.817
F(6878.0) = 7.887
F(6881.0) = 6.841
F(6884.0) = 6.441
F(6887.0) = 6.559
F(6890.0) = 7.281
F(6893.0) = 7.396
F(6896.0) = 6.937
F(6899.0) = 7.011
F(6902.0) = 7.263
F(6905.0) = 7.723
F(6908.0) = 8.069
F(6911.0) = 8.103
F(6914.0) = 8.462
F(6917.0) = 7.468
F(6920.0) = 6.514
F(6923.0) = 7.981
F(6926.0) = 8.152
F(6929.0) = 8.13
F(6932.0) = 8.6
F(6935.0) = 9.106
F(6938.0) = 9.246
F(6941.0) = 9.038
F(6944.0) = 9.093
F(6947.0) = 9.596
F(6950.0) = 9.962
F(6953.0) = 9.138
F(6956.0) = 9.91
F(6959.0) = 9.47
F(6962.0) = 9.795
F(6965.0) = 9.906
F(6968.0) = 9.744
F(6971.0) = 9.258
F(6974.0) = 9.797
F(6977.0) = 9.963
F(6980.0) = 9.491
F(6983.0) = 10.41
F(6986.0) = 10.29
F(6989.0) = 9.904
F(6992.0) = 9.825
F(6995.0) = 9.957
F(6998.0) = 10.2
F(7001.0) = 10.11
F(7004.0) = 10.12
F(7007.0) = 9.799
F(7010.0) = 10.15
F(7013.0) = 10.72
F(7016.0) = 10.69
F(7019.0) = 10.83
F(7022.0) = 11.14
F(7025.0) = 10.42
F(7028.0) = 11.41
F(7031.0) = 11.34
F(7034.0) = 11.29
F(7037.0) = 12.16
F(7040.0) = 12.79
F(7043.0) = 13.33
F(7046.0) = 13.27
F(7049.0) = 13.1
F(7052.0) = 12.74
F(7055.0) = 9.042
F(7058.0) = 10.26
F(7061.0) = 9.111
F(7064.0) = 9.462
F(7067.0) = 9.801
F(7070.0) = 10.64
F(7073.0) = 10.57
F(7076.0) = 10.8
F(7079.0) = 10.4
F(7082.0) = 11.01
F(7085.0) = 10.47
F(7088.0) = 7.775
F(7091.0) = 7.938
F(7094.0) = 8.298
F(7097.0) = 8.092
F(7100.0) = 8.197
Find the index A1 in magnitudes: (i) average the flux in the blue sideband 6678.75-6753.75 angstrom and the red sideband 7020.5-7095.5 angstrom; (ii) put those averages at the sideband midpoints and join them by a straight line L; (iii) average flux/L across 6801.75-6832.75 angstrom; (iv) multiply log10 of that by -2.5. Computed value 0.23 mag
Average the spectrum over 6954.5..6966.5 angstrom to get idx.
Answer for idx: 9.77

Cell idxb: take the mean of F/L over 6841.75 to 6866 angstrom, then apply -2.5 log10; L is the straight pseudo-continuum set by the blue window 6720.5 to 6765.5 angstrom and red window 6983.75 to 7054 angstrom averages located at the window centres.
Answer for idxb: 0.298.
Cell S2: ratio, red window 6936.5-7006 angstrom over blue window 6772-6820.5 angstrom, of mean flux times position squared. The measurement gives 1.58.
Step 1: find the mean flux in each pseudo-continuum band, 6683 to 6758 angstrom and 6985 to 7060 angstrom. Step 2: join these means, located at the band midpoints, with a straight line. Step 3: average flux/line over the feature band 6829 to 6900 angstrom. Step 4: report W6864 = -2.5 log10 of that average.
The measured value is 0.31 mag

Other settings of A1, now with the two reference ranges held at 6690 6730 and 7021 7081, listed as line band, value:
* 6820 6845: 0.279 mag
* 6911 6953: 0.139 mag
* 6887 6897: 0.284 mag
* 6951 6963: 0.049 mag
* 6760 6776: 0.112 mag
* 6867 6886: 0.316 mag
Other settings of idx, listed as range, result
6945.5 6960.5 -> 9.62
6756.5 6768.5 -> 6.88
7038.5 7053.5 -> 13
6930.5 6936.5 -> 8.85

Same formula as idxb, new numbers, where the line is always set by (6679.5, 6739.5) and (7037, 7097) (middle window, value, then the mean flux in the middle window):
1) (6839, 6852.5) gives 0.27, 6.57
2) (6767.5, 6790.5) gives 0.17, 6.63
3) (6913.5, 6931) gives 0.18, 7.77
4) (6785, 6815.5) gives 0.23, 6.43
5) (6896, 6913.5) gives 0.18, 7.62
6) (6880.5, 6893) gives 0.27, 6.85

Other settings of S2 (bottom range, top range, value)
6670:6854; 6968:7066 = 1.68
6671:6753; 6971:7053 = 1.67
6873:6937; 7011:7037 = 1.51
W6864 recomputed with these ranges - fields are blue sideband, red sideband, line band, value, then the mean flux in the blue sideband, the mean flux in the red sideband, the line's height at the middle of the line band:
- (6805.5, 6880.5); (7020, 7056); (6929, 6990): 0.020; 6.57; 11.9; 9.73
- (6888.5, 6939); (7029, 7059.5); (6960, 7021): 0.019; 7.84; 11.9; 10.2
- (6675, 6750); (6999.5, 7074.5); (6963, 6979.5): 0.051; 7.1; 11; 10.2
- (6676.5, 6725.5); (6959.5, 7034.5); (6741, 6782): 0.139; 7.22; 10.2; 7.84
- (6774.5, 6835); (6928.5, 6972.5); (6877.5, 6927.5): 0.140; 6.51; 9.36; 8.42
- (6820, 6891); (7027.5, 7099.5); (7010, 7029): -0.111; 6.62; 10.6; 9.75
